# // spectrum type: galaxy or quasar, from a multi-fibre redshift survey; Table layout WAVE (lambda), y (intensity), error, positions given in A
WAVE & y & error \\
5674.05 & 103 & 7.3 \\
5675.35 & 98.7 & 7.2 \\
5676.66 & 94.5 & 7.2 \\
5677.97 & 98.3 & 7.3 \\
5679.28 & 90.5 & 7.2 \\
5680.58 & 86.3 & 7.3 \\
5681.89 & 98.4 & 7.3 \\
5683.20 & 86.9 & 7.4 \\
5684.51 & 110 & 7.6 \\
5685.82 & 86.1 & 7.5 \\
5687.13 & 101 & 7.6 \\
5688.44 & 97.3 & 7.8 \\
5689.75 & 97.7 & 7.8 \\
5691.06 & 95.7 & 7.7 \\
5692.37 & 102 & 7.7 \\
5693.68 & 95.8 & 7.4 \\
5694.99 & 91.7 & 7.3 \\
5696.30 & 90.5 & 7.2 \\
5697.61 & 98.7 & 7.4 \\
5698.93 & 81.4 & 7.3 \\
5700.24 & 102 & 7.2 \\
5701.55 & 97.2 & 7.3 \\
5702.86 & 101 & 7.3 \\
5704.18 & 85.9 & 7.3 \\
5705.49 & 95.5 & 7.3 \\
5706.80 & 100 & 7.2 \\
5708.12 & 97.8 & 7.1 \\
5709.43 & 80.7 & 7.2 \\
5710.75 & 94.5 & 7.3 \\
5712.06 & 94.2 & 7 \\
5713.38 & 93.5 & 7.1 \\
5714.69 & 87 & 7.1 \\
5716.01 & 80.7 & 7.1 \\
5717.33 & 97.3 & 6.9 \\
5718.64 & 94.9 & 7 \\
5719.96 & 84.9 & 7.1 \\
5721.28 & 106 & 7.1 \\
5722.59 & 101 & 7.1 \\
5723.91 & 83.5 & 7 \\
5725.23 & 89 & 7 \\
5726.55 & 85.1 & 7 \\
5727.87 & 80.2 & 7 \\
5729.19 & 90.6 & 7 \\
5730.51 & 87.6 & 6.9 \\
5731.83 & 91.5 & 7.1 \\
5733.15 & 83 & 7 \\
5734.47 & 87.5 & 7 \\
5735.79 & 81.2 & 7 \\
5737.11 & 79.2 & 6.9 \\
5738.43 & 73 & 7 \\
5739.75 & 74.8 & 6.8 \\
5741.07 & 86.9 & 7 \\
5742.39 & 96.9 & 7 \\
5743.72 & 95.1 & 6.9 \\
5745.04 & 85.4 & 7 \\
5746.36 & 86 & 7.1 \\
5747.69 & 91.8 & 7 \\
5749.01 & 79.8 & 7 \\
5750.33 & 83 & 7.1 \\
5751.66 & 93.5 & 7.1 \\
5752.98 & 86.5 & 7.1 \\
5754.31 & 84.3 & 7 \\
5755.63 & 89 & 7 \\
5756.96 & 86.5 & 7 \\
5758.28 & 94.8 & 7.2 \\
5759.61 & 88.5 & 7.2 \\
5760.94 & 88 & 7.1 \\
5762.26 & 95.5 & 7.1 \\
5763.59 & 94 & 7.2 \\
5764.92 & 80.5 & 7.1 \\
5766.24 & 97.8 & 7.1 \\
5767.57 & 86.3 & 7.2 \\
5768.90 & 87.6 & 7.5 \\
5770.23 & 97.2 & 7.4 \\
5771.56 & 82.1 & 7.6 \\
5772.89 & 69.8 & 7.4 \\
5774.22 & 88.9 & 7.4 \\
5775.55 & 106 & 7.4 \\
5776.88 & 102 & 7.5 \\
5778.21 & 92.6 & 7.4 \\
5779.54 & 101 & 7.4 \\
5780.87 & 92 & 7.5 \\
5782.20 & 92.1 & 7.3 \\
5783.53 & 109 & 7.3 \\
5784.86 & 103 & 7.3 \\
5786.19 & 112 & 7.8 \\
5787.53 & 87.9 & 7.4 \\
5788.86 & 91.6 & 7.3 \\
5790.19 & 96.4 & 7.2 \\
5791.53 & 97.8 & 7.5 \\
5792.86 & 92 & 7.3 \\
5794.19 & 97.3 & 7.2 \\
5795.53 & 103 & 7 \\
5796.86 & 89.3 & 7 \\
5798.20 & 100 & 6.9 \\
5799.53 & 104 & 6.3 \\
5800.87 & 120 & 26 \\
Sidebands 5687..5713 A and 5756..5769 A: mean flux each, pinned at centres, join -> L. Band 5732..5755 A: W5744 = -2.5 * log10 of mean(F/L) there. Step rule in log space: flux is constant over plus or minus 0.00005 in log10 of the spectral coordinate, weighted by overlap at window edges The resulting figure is 0.08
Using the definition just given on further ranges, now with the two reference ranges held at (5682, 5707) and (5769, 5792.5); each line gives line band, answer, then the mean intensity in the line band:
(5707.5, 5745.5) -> 0.08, 88.4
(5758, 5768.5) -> 0.06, 90.4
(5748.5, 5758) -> 0.10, 86.6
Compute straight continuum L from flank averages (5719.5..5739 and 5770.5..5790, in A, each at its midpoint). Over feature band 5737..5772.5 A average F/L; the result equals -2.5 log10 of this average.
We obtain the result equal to 0.04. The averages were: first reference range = 87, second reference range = 95.1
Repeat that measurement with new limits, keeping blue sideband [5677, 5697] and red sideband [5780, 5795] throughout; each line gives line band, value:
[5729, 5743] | 0.142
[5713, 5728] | 0.063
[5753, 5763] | 0.087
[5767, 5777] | 0.091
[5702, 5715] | 0.028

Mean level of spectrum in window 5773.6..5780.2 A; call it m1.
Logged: 98.2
